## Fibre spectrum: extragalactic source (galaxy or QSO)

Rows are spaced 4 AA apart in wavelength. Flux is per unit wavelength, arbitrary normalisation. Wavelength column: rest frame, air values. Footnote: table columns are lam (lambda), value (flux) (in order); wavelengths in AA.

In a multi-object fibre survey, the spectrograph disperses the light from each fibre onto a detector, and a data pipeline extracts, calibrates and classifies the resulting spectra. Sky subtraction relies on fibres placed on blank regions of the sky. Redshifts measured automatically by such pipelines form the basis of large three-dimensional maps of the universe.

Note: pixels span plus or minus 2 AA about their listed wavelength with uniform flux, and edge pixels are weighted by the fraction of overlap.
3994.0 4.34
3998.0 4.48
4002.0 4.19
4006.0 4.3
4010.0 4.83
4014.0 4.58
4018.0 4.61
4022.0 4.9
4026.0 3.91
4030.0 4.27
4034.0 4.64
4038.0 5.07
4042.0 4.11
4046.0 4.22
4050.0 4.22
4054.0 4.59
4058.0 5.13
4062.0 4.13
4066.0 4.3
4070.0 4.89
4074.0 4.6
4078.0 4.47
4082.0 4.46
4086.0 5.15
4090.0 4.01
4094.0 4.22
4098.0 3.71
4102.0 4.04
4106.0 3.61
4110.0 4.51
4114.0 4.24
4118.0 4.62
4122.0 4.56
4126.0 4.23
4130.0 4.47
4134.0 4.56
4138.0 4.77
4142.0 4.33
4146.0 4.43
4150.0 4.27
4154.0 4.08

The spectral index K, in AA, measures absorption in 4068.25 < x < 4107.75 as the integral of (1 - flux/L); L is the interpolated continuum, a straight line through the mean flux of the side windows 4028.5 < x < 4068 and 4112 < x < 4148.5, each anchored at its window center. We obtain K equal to 1.34 AA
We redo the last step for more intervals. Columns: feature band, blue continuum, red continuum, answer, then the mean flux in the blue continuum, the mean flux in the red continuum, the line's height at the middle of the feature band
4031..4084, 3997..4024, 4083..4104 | -1.8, 4.56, 4.24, 4.38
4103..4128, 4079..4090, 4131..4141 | 1.8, 4.63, 4.61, 4.62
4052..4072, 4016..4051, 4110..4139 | -0.7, 4.45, 4.48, 4.46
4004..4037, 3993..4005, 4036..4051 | -1.1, 4.33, 4.42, 4.37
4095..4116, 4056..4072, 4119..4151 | 2.3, 4.61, 4.46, 4.53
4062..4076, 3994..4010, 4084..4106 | -1.0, 4.39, 4.17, 4.23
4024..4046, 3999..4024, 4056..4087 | 1.0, 4.56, 4.62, 4.59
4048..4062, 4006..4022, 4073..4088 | 0.3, 4.65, 4.67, 4.67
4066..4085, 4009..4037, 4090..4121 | -1.4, 4.54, 4.14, 4.29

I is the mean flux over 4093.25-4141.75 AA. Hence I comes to 4.3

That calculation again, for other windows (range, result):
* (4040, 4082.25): 4.47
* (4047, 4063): 4.52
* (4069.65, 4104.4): 4.36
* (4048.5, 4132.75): 4.39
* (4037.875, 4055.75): 4.37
